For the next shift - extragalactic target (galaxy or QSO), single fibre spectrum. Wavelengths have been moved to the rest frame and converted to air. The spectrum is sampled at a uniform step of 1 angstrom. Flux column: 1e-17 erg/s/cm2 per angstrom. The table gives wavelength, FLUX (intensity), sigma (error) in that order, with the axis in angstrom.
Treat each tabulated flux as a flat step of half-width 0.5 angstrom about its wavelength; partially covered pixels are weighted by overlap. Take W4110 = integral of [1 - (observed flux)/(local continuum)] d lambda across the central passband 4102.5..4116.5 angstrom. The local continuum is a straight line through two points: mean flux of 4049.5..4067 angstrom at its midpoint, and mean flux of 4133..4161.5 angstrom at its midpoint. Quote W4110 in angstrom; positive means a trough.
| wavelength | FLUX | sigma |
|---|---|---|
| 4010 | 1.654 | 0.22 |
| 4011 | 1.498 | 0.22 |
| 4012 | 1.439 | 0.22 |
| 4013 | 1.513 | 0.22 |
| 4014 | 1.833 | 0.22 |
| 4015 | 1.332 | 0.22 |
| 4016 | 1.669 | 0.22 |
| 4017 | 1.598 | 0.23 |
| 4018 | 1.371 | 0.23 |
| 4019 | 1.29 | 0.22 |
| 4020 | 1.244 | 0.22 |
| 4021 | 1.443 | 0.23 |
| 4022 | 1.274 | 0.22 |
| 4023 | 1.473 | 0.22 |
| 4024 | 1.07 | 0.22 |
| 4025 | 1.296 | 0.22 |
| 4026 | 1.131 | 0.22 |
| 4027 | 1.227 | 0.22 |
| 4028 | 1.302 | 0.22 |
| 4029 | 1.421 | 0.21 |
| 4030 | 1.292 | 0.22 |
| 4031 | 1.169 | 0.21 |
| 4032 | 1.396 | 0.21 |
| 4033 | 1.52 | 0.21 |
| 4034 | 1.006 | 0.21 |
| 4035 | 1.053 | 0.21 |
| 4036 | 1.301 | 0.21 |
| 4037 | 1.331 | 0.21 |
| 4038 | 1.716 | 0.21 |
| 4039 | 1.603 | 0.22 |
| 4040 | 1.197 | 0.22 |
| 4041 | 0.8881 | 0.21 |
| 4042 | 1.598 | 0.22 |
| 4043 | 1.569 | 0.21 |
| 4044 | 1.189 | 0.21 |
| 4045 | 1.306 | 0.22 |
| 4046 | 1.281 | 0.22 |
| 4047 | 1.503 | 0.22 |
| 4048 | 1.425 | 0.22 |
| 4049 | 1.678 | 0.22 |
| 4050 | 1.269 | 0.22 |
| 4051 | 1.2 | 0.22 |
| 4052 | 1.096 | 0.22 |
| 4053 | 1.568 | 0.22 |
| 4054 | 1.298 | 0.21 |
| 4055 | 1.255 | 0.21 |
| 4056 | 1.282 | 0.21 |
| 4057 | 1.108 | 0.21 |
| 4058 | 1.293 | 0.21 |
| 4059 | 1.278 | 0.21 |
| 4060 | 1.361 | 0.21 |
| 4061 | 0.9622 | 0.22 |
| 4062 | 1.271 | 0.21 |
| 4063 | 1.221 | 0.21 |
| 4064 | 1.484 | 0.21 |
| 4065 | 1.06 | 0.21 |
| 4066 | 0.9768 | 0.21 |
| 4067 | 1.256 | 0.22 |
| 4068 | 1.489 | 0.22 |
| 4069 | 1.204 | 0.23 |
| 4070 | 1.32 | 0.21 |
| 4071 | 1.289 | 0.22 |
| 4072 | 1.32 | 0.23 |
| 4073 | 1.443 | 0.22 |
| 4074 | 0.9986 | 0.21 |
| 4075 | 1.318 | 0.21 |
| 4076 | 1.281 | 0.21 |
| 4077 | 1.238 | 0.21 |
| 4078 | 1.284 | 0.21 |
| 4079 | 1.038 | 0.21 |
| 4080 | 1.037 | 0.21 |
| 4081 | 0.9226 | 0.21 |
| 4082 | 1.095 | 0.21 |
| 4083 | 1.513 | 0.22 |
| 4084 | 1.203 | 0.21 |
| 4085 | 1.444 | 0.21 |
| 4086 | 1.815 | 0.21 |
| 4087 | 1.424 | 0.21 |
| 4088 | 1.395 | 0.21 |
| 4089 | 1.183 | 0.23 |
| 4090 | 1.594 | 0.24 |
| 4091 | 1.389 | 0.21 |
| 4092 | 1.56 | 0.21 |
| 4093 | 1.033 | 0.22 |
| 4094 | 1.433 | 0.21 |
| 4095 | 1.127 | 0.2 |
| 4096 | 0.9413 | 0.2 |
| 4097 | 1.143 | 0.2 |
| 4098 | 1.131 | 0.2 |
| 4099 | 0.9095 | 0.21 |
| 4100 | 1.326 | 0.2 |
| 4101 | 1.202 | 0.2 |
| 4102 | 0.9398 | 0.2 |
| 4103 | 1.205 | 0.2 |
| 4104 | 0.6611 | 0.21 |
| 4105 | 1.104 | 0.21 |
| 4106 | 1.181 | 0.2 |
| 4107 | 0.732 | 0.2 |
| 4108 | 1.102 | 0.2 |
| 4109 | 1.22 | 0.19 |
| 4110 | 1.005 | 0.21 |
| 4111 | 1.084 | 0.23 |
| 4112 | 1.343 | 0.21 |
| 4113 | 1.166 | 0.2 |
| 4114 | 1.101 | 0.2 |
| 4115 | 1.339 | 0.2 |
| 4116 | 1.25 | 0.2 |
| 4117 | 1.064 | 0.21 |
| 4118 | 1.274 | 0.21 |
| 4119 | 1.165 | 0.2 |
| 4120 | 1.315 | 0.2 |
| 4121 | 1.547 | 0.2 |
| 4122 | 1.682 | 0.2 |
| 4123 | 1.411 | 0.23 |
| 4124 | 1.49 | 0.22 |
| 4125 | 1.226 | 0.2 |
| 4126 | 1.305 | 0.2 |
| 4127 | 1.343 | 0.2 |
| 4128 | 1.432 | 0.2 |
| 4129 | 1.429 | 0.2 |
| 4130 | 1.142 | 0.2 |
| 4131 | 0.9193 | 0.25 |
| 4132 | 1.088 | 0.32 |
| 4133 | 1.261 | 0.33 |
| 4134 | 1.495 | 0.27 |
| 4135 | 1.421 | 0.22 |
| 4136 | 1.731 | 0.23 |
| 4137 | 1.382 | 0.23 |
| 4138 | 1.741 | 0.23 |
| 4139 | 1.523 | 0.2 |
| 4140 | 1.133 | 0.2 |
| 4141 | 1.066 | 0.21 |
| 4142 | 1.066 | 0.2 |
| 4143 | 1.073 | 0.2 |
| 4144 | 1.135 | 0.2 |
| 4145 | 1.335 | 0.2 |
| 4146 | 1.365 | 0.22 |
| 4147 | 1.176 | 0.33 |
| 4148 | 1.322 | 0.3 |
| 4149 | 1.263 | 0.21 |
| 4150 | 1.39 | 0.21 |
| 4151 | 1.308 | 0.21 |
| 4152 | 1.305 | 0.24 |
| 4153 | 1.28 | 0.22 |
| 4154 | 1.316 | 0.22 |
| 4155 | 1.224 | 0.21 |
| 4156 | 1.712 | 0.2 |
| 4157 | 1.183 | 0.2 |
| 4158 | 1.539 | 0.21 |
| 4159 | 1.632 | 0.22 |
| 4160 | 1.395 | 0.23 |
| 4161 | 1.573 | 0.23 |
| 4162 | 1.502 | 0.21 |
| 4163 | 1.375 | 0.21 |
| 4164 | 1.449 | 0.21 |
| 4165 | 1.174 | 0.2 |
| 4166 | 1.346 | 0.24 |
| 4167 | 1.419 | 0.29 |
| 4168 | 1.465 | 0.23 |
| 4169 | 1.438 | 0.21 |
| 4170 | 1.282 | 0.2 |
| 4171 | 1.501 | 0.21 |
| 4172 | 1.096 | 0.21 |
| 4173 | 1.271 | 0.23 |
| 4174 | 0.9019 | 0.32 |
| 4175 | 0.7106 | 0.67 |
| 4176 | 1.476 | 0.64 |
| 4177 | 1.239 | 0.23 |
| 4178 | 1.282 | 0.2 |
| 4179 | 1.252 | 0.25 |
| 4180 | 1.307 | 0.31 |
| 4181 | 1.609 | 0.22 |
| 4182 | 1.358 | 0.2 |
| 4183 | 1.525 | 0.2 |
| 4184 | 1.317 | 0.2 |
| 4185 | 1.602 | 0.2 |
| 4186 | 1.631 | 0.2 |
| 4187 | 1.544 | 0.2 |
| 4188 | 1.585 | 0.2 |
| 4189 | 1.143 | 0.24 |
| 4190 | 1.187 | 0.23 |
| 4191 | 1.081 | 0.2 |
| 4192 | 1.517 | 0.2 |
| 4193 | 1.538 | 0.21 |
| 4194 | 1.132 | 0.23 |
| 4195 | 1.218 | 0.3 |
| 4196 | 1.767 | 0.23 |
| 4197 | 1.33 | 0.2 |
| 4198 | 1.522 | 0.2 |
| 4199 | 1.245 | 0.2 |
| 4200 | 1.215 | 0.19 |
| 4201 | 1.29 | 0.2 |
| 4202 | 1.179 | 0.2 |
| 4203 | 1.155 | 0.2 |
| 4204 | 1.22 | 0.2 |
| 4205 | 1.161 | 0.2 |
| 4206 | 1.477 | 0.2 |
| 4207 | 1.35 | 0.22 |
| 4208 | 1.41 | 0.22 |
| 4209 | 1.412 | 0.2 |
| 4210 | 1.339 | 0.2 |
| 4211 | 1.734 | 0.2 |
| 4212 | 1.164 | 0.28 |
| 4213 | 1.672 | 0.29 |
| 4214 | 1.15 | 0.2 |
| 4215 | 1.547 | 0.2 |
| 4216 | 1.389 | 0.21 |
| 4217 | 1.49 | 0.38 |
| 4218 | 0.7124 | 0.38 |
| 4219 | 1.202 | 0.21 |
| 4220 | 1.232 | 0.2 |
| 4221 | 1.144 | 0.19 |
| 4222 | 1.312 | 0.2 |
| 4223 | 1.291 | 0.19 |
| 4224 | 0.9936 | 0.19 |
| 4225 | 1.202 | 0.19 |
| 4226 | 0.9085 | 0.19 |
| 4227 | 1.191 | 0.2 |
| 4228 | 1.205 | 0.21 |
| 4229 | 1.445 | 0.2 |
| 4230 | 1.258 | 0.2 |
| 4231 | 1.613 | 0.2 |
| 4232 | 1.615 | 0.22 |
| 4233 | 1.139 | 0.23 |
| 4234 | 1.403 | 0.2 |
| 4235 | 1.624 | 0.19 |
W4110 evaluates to 2.1 angstrom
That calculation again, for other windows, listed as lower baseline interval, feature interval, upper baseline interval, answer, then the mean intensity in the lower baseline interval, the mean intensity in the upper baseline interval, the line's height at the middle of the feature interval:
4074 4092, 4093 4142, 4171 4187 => 2.9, 1.3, 1.32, 1.31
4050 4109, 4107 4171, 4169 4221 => -2.1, 1.22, 1.33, 1.28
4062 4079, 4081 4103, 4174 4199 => 0.1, 1.26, 1.36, 1.27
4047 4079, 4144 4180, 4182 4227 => -0.5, 1.27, 1.32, 1.31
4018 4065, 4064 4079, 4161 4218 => 0.7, 1.31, 1.35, 1.31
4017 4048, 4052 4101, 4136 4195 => 2.6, 1.32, 1.34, 1.33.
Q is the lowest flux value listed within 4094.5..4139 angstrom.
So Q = 0.6611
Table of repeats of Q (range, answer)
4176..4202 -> 1.081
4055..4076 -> 0.9622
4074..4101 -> 0.9095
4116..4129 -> 1.064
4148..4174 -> 0.9019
